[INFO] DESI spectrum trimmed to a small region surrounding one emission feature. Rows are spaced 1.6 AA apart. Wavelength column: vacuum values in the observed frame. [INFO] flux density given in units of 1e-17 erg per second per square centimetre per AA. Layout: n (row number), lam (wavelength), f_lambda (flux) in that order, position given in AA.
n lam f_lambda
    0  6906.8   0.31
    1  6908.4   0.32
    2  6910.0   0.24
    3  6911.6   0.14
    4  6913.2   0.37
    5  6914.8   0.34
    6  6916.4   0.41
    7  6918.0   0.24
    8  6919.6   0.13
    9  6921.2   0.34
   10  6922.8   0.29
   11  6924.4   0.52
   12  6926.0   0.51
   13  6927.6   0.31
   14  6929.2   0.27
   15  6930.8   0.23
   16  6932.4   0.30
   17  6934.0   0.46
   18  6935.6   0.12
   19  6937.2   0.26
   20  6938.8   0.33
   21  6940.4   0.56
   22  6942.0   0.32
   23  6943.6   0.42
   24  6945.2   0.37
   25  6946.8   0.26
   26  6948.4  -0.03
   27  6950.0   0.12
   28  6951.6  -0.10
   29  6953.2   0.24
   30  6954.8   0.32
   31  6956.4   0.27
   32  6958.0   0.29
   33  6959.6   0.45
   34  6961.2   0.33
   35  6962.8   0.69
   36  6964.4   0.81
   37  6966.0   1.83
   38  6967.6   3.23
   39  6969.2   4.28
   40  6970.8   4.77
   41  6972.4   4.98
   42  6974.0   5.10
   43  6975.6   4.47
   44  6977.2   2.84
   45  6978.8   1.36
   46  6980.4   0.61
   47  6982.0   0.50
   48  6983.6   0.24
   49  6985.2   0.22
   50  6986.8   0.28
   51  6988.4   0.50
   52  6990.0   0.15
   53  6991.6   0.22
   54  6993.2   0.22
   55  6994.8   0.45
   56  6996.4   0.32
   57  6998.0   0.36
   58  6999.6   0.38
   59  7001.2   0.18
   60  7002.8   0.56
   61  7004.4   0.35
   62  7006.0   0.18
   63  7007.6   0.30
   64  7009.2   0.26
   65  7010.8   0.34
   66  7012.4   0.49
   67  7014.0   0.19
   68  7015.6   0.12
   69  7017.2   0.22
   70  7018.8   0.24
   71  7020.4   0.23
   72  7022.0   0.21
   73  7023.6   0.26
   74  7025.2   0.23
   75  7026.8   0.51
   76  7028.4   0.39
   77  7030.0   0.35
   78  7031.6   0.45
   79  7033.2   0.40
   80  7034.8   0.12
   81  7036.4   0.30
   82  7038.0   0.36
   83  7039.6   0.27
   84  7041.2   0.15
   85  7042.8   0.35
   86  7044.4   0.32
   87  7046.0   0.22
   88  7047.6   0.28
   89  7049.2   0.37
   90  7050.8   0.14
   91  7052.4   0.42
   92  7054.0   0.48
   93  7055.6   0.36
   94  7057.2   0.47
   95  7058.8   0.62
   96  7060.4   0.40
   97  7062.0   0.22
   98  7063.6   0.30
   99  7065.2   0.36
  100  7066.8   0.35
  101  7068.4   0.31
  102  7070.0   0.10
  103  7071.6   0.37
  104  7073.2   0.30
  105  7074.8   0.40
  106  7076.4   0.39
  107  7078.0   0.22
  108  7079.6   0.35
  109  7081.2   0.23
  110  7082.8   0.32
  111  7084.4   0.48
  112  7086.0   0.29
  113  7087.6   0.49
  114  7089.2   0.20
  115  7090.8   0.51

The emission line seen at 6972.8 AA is [O II] 3727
